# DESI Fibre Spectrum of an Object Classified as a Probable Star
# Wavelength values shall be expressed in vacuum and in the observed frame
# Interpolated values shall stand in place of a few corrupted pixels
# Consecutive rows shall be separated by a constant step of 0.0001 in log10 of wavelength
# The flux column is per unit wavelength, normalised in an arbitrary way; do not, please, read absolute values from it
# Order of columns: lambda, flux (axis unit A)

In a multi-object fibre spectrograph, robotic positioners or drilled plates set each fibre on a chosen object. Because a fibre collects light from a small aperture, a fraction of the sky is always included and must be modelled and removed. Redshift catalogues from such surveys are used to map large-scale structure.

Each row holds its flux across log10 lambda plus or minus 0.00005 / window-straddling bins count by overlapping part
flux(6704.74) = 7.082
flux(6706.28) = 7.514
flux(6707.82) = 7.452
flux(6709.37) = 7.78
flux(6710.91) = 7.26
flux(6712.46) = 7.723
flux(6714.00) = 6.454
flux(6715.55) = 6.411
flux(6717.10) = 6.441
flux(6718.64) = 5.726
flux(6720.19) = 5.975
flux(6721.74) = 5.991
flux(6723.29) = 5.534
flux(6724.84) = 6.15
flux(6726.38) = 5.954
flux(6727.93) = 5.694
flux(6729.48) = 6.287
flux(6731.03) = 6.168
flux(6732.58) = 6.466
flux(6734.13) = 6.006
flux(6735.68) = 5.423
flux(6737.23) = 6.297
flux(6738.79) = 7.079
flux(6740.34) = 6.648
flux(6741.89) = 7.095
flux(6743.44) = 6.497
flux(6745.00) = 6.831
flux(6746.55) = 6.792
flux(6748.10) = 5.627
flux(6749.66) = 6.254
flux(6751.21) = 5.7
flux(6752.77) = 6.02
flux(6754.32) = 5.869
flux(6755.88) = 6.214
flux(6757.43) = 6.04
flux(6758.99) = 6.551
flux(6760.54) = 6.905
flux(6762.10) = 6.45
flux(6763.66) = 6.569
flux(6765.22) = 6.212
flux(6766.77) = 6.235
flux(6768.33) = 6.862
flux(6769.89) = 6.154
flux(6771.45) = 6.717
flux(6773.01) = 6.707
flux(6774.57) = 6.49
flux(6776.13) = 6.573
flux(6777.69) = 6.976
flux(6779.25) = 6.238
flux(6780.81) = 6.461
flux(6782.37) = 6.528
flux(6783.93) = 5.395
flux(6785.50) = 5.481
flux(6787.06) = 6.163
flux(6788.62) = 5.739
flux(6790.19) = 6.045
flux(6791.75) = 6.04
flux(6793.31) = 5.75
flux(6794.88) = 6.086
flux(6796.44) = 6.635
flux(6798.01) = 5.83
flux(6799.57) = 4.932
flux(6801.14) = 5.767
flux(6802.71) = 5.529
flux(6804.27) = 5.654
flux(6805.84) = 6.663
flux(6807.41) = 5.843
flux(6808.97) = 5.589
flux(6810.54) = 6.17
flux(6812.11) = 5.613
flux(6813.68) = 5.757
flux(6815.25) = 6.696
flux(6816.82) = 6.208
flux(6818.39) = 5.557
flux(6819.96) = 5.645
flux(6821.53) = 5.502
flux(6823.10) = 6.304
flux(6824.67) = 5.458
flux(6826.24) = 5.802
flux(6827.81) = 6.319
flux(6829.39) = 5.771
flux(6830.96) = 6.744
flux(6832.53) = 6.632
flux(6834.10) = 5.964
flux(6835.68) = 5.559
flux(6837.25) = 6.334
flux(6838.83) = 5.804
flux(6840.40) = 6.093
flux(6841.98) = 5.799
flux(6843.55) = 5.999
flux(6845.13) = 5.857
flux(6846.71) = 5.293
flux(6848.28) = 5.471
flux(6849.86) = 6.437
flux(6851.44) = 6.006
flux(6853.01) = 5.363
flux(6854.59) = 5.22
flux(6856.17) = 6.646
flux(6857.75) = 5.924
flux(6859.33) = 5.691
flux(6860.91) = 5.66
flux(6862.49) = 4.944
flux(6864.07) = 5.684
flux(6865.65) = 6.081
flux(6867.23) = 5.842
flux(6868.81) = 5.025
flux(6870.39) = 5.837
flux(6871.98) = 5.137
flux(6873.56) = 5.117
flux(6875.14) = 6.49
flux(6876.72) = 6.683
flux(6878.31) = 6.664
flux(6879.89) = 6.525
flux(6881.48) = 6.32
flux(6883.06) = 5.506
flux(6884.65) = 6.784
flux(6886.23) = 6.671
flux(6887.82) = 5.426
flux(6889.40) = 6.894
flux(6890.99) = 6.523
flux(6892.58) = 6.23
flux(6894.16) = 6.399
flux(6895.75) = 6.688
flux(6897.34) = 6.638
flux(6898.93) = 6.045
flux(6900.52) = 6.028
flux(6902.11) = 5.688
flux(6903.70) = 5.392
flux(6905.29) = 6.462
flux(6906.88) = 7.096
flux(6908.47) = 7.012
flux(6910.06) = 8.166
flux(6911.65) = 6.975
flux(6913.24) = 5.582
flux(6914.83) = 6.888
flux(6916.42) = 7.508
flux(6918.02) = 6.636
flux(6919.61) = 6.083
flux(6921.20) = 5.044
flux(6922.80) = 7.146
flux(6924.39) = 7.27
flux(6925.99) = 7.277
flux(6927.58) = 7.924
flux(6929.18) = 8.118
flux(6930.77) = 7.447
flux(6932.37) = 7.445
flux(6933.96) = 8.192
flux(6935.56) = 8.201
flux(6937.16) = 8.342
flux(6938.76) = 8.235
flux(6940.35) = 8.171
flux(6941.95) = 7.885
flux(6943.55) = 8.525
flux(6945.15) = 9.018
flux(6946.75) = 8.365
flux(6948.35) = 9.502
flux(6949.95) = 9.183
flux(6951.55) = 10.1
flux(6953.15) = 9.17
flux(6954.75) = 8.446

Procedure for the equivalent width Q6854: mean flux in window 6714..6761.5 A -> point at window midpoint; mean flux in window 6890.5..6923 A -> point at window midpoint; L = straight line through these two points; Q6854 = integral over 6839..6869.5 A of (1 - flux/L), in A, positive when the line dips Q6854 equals 3.1 A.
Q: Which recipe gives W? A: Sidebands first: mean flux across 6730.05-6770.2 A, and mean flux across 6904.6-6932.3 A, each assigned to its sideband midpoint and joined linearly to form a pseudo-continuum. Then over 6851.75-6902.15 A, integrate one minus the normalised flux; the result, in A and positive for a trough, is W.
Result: 6.0 A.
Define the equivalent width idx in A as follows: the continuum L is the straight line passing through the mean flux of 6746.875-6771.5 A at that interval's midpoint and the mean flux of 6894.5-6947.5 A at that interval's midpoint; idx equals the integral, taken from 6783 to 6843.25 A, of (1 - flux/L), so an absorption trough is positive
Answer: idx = 6.02 A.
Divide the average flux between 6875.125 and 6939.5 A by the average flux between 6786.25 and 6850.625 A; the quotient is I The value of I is 1.15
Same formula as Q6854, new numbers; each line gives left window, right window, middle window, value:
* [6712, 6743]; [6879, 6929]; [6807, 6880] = 6.5 A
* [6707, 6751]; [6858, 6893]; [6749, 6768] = 0.2 A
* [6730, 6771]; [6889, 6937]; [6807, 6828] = 2.2 A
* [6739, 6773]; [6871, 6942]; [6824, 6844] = 1.7 A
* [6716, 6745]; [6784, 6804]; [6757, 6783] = -2.4 A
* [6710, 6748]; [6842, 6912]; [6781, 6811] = 1.7 A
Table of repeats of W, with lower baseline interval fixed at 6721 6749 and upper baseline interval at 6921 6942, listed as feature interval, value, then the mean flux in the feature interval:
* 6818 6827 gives 1.53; 5.72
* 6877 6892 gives 1.97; 6.37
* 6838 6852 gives 2.37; 5.86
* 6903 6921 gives 2.11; 6.66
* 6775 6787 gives 0.63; 6.24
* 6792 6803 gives 1.46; 5.81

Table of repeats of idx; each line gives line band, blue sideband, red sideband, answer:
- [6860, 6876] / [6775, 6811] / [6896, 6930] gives 2.14 A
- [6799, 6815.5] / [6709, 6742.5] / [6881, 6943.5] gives 1.95 A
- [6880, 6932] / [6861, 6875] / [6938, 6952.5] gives 3.47 A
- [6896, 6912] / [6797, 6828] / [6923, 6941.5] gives 1.82 A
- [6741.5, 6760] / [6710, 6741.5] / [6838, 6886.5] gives -0.17 A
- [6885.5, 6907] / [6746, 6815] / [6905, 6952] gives 3.09 A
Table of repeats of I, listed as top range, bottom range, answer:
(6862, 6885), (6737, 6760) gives 0.93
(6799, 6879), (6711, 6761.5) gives 0.93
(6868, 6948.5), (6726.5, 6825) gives 1.12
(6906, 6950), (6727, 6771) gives 1.20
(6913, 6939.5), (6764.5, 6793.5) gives 1.16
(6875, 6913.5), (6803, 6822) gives 1.09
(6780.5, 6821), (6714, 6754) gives 0.95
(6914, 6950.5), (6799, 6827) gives 1.33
